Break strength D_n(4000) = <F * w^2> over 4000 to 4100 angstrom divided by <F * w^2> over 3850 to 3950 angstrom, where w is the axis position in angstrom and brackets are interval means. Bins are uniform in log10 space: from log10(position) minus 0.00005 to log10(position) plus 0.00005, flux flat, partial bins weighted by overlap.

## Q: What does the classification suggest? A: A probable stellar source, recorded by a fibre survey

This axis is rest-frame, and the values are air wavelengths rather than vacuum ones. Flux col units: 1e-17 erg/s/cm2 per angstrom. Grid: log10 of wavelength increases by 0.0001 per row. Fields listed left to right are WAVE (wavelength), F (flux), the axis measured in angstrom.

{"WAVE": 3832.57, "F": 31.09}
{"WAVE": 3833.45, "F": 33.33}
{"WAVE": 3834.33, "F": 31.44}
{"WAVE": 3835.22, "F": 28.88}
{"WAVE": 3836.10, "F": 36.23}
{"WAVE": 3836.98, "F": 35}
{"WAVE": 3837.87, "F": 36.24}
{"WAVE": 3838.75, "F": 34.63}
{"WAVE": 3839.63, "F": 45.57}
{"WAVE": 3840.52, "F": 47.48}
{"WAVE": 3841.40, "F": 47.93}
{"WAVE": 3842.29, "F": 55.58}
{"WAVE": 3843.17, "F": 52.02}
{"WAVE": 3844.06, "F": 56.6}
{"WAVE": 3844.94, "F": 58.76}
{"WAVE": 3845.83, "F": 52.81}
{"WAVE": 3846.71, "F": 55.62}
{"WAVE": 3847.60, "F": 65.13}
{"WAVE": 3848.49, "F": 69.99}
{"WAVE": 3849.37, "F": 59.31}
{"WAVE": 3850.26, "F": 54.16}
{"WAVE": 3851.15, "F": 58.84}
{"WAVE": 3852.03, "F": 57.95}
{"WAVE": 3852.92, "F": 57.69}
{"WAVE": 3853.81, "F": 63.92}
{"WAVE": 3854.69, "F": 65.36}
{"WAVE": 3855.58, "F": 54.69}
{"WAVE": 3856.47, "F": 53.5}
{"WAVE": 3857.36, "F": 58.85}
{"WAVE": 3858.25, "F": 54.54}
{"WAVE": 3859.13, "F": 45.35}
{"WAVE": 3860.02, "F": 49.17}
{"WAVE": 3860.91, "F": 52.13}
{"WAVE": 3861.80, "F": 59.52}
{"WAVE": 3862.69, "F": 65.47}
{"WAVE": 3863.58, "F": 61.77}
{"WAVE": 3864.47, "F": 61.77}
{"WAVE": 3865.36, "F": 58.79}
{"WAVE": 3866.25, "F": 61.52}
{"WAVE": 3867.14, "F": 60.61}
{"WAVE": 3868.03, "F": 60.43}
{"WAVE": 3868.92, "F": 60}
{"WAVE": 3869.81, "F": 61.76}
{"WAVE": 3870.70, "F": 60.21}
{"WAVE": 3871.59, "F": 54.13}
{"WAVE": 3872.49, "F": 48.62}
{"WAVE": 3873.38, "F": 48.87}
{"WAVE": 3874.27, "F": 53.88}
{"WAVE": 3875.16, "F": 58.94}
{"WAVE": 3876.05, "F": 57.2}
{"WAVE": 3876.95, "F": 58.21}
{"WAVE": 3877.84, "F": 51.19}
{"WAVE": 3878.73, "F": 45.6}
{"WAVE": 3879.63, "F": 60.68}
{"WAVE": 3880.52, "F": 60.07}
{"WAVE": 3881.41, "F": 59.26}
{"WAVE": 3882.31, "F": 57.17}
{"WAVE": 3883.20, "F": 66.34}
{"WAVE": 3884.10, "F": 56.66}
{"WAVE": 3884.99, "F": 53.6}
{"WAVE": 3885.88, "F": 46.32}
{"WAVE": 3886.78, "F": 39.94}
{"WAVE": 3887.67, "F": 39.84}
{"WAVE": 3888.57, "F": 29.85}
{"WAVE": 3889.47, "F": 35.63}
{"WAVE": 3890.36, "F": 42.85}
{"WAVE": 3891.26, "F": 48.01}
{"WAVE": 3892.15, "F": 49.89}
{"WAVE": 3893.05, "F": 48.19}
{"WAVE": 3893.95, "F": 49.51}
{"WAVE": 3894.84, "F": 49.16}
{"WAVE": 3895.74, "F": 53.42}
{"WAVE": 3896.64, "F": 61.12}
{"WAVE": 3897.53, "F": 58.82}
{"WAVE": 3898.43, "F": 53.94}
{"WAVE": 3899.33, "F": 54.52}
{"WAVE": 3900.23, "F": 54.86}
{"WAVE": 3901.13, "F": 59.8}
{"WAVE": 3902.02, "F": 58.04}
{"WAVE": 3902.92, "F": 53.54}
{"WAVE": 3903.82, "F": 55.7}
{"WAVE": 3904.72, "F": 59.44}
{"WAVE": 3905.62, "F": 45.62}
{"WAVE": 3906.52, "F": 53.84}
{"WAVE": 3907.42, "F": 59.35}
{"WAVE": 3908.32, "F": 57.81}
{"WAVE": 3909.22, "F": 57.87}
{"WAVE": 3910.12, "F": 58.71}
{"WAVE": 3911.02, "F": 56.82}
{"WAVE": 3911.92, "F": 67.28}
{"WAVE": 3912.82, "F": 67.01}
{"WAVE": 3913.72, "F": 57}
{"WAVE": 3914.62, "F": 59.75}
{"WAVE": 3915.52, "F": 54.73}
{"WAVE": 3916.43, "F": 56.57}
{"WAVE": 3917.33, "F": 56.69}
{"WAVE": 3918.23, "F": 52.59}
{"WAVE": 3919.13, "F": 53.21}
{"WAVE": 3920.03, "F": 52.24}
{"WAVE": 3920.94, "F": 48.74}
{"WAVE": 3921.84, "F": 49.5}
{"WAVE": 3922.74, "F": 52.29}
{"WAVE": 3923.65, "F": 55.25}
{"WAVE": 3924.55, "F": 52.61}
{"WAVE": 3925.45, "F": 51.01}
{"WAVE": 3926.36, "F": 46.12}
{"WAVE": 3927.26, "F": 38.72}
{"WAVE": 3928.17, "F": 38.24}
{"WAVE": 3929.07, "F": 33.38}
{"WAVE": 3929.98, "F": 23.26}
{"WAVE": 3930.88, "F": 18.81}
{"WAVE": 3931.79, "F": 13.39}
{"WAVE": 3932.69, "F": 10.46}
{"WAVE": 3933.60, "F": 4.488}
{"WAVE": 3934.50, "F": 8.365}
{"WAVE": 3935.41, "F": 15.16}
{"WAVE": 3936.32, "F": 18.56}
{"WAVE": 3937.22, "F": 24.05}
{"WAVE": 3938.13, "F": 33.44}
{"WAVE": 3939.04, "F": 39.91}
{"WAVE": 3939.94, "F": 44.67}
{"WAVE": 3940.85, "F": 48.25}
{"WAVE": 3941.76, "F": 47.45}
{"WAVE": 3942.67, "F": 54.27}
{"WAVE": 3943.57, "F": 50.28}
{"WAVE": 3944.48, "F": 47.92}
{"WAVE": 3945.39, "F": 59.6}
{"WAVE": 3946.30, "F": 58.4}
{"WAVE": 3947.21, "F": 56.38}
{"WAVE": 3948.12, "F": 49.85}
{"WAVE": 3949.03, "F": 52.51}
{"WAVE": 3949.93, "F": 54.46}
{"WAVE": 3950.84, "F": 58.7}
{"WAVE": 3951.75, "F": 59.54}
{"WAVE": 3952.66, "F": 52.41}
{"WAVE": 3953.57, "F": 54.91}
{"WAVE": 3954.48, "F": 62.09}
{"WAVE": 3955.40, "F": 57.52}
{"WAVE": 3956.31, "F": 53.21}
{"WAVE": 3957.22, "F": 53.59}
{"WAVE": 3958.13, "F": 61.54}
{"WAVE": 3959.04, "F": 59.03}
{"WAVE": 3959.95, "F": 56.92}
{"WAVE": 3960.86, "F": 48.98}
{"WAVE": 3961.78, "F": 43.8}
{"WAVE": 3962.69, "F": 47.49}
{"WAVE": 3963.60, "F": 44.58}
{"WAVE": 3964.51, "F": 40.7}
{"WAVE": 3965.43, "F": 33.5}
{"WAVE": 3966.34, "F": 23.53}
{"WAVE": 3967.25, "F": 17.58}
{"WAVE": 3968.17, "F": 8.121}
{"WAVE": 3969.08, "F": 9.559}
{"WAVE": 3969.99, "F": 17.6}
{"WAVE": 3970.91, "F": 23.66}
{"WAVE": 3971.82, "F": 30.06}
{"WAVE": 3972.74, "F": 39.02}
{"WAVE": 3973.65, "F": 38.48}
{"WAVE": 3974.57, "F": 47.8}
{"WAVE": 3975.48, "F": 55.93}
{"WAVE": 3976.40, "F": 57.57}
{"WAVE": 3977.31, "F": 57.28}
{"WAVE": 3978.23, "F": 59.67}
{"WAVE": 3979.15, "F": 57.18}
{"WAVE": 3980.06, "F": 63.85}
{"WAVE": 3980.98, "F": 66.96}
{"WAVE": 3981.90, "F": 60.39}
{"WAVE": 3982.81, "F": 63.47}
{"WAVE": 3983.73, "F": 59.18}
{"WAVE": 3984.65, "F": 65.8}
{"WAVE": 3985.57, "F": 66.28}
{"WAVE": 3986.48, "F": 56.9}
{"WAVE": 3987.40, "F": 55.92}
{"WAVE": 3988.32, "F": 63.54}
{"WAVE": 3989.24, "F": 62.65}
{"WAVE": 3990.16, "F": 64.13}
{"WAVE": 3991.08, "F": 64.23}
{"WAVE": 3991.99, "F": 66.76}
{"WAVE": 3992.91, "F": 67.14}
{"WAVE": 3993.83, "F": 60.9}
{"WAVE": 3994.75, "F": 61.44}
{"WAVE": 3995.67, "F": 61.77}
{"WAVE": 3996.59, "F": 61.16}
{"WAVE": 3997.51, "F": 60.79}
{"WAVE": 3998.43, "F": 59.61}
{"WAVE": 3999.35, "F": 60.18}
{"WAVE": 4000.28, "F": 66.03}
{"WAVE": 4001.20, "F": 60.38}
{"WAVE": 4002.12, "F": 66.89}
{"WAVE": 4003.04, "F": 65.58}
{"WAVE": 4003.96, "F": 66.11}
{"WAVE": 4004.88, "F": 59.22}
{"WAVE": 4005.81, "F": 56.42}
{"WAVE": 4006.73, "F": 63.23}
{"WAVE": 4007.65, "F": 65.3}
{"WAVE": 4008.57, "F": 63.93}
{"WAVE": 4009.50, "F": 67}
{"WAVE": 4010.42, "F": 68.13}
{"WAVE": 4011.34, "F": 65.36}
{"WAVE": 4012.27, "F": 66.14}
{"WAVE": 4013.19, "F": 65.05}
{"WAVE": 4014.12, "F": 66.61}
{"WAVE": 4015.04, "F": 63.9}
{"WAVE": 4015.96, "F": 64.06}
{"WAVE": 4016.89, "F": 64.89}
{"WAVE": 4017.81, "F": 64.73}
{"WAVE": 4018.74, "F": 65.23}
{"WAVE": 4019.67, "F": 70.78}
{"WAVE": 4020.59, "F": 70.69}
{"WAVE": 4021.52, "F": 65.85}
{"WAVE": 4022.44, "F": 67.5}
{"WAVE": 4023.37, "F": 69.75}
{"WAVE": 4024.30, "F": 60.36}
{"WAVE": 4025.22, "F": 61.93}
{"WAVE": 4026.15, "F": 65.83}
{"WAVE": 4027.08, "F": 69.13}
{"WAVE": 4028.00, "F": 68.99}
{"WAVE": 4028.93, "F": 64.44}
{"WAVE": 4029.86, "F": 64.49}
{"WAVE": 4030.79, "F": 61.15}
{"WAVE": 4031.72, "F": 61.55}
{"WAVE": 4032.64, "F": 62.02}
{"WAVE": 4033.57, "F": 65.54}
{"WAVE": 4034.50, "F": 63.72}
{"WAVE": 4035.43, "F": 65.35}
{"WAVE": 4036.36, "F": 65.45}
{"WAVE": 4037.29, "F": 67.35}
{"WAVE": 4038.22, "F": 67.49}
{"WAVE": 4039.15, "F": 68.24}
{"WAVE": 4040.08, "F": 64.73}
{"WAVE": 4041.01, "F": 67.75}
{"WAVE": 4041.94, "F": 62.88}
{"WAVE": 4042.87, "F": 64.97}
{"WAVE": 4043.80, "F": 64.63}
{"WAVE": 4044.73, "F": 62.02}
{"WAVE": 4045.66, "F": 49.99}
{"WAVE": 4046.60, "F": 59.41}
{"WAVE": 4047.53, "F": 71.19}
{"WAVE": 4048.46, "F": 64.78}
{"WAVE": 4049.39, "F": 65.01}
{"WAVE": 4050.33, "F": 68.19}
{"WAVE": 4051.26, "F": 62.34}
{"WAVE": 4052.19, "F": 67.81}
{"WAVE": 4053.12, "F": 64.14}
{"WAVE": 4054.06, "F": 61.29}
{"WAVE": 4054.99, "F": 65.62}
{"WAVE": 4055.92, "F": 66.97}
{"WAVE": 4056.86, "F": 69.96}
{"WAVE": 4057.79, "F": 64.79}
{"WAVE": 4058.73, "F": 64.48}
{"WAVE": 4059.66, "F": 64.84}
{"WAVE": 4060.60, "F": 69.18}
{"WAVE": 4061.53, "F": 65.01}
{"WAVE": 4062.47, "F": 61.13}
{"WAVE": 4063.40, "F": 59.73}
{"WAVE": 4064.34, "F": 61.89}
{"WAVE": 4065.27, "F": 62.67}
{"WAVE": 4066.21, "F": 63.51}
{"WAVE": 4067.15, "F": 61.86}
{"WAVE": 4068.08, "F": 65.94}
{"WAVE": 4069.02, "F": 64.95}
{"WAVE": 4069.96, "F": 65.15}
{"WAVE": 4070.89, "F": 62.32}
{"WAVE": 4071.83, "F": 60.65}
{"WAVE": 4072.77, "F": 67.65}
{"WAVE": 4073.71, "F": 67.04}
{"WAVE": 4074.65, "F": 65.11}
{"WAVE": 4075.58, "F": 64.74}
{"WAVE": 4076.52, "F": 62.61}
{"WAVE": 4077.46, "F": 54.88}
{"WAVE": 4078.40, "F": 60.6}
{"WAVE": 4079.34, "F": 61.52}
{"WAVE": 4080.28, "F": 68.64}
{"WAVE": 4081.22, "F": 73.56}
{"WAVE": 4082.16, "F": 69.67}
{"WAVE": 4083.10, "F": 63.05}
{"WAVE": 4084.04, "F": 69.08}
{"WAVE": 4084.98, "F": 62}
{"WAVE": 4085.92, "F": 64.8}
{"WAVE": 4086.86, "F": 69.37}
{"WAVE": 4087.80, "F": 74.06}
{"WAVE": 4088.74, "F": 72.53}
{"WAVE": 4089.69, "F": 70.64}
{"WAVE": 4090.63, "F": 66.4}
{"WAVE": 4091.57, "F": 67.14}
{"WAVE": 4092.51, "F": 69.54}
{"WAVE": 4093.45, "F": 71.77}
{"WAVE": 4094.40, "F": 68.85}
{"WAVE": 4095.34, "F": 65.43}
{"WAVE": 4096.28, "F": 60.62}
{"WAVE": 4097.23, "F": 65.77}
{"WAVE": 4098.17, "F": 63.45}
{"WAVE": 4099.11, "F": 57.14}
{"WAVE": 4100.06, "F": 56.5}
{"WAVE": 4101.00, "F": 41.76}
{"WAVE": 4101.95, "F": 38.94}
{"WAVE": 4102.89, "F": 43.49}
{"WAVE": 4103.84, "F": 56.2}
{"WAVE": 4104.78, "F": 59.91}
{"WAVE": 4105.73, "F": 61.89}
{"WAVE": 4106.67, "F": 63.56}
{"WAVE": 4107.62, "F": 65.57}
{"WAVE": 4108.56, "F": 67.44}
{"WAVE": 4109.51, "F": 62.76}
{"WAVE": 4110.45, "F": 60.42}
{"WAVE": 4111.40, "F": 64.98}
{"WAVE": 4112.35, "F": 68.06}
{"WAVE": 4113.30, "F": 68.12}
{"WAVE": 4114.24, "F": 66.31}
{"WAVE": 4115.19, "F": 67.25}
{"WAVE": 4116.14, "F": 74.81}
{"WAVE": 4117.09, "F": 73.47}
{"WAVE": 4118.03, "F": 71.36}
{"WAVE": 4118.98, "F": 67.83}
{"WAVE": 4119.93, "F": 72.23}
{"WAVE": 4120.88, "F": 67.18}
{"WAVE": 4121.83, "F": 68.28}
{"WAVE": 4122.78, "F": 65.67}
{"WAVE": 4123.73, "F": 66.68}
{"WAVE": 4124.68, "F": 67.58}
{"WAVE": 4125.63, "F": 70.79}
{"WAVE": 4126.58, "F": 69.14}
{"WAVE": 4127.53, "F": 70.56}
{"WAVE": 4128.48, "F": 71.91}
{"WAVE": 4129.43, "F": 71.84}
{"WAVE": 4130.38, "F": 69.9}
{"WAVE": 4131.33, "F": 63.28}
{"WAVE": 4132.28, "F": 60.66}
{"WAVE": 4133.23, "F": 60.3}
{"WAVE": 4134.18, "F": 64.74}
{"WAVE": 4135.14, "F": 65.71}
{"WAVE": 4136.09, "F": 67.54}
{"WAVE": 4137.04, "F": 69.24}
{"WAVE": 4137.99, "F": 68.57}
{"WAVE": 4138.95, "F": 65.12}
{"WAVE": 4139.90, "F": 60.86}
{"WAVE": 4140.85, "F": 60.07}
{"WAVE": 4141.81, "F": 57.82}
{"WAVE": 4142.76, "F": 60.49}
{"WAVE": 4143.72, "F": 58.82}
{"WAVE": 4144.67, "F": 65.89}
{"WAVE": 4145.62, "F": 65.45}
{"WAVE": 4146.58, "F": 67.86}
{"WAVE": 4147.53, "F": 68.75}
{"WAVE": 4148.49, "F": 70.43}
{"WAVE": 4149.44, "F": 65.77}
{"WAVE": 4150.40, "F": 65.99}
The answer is 1.39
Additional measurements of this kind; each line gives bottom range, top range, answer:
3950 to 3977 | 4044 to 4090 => 1.57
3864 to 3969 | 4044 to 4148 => 1.45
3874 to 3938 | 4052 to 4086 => 1.46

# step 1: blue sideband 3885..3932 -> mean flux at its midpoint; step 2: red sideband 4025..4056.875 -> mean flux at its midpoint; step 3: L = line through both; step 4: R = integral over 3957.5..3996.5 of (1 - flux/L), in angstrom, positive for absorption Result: 5.00 angstrom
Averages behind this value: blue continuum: 50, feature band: 50.4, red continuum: 64.7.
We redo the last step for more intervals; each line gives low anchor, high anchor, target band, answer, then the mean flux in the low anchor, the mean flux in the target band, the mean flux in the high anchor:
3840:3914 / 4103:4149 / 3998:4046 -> -2.44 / 55.3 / 64.6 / 65.9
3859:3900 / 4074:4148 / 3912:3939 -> 7.72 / 53.7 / 39.9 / 65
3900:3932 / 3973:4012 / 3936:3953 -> 2.12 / 51.1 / 48.2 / 61.4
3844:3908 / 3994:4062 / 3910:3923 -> 0.32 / 55.1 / 56.2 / 64.6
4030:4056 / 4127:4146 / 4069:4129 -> -0.30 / 64.3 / 65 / 65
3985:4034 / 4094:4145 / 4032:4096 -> -1.12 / 64.1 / 65.2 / 64.1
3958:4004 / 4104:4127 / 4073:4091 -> -0.85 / 52.4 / 66.3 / 67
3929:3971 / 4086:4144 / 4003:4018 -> -4.75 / 39.7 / 64.4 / 64.9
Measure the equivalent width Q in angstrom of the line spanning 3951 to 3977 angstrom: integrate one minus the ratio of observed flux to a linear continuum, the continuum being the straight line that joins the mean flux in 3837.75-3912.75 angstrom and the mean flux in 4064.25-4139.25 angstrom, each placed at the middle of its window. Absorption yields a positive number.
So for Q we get 6.9 angstrom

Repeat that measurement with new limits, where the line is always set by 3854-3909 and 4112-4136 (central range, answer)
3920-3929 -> 1.5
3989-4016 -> -1.1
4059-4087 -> 0.4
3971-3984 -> 1.5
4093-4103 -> 1.3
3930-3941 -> 6.7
